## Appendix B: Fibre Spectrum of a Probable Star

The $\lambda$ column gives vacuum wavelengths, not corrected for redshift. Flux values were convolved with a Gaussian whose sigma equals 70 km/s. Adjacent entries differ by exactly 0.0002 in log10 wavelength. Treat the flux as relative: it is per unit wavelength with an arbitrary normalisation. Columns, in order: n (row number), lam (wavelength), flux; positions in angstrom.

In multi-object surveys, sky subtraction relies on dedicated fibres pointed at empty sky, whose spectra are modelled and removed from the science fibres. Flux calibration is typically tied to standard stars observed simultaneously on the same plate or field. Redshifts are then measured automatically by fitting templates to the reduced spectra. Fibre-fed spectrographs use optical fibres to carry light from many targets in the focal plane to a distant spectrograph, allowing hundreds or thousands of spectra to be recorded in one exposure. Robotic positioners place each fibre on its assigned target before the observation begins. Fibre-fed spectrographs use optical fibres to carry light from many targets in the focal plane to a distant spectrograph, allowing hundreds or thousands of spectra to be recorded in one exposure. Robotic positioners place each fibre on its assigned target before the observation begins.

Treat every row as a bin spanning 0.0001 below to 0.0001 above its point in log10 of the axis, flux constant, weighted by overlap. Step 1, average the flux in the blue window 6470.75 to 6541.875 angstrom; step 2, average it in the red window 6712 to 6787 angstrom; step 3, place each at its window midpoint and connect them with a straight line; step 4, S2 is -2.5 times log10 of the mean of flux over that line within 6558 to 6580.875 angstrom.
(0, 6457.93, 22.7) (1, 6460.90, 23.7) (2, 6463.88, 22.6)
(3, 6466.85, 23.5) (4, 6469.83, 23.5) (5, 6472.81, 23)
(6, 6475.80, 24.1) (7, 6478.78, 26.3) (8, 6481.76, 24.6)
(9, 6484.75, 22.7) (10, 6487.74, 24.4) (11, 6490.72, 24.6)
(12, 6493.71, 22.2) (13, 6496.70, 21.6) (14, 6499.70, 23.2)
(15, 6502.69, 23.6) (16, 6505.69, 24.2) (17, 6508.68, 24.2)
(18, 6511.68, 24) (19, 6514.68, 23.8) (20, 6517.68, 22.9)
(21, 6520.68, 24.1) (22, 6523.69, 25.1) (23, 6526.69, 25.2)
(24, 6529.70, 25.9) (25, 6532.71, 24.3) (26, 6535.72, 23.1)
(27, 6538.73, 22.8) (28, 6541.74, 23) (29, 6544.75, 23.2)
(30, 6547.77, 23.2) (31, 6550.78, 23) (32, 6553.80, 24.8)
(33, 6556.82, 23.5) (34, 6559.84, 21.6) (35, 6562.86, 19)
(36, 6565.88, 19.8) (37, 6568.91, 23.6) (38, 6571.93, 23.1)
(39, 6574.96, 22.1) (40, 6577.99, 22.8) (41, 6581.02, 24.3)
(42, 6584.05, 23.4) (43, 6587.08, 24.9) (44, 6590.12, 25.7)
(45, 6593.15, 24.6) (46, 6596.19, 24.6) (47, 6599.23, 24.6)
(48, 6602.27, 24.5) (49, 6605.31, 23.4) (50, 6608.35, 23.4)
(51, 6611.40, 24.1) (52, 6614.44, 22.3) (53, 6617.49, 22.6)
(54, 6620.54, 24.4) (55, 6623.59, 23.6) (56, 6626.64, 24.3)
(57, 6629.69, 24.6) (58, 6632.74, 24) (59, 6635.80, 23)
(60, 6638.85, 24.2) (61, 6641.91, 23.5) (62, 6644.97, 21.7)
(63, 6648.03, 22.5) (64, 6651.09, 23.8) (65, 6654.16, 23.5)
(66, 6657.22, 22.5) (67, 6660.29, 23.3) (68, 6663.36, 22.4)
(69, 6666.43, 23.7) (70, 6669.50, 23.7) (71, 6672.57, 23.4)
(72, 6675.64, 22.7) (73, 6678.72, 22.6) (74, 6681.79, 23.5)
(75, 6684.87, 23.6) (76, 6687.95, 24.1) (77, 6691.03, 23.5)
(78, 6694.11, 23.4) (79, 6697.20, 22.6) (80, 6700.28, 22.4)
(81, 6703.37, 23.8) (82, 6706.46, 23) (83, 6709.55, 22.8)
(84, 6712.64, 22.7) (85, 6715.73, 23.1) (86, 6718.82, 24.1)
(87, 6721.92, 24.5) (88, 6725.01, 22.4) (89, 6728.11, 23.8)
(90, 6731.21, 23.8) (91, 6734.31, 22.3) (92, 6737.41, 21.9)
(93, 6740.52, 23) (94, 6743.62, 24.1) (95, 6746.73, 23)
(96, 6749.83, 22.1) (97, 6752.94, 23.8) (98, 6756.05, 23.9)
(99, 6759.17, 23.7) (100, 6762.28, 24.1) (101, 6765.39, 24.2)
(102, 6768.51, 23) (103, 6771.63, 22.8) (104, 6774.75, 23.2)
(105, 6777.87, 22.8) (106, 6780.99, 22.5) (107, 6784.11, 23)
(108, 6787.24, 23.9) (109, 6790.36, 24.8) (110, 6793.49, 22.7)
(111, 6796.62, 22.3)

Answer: 0.09 mag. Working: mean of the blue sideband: 23.9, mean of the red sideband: 23.3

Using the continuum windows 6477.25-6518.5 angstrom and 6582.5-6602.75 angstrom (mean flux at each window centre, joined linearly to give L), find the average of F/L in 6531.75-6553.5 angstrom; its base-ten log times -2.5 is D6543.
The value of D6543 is 0.04 mag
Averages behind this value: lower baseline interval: 23.8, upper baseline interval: 24.6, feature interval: 23.3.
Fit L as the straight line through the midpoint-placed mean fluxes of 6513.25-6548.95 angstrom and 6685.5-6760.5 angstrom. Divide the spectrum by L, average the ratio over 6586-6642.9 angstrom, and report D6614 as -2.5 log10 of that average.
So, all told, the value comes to -0.02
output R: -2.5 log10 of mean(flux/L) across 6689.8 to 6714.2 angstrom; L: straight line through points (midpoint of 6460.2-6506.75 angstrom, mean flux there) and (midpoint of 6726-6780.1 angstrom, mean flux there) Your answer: 0.01 mag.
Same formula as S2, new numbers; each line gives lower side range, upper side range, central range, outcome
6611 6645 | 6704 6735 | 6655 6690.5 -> 0.01 mag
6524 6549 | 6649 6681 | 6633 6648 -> 0.01 mag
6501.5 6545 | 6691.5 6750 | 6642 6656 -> 0.02 mag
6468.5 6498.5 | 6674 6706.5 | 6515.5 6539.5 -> -0.03 mag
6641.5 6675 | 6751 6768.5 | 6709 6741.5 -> 0.02 mag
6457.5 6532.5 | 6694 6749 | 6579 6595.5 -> -0.04 mag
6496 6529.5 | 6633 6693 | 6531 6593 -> 0.03 mag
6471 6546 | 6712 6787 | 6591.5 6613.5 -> -0.02 mag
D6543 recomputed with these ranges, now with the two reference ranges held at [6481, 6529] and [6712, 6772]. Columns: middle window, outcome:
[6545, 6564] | 0.05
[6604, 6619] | 0.02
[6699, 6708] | 0.02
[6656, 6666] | 0.03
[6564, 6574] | 0.08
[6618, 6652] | 0.00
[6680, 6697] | 0.00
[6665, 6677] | 0.00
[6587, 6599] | -0.06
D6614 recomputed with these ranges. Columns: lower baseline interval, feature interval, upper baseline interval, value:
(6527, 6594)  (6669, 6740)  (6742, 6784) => 0.01 mag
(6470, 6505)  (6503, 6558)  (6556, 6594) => -0.03 mag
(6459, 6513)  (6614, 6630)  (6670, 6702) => -0.01 mag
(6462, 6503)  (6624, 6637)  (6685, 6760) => -0.03 mag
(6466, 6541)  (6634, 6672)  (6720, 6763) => 0.02 mag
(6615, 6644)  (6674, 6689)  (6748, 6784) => 0.01 mag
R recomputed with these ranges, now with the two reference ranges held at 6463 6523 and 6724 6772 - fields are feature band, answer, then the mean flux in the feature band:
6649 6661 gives 0.009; 23.2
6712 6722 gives -0.011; 23.6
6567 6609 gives -0.017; 23.9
